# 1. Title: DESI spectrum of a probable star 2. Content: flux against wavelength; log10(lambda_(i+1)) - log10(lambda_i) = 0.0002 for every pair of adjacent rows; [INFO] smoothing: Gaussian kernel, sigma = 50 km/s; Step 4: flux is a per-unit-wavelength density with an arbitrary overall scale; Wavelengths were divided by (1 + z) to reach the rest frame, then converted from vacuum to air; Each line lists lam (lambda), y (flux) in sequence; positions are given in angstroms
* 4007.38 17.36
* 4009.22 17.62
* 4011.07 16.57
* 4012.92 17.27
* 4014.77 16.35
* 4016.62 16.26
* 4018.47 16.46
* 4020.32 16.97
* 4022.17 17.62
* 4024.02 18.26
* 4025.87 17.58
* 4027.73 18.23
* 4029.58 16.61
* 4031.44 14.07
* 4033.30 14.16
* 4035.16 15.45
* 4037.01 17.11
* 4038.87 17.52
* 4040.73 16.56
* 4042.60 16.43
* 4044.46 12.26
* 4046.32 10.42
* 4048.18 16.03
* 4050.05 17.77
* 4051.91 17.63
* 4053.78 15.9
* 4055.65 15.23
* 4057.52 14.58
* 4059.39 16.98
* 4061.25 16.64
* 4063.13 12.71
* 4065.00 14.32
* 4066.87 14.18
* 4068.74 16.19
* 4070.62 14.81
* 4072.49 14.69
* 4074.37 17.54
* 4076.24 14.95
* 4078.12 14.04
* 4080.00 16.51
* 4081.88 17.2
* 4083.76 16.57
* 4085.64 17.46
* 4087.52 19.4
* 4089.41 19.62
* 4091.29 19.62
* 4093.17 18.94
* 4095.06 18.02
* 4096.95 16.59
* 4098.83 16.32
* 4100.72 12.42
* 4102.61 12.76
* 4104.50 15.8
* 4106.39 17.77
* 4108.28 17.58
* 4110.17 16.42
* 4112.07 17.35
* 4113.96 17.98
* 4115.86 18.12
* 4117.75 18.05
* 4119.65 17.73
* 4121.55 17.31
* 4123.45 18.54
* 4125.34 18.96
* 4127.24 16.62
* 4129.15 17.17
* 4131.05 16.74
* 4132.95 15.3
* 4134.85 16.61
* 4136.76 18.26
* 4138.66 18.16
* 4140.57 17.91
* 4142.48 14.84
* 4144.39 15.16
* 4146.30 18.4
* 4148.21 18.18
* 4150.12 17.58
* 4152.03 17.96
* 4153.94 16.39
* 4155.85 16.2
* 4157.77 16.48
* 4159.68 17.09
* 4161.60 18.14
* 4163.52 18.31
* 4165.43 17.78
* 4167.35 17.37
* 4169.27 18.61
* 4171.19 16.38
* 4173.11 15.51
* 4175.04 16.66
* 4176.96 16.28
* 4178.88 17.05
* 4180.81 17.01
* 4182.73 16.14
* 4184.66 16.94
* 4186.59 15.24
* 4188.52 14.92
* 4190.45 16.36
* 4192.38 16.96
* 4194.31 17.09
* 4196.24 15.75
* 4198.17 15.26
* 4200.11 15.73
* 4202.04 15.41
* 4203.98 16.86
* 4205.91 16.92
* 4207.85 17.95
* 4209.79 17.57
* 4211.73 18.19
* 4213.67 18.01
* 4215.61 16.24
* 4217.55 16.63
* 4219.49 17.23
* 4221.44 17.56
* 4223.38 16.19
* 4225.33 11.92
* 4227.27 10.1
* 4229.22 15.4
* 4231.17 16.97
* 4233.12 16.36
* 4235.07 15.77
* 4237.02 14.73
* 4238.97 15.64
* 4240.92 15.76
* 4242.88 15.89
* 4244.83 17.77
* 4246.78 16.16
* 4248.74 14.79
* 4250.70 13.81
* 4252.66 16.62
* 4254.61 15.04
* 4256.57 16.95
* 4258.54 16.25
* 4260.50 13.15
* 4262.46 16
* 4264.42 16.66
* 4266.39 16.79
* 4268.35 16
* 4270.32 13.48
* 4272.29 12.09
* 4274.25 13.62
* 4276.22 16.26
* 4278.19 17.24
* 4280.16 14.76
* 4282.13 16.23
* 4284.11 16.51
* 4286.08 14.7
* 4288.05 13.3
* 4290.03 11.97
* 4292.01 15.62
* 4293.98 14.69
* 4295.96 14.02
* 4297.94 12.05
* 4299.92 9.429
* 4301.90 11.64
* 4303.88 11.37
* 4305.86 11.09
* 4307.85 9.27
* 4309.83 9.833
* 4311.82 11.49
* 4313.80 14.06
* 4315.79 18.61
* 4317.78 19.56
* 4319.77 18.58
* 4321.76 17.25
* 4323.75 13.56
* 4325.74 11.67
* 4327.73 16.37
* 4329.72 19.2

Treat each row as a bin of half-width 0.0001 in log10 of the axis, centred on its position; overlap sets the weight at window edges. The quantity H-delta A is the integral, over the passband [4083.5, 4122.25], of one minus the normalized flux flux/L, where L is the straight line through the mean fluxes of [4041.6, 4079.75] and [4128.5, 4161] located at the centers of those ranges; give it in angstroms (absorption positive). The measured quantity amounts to -2.8 angstroms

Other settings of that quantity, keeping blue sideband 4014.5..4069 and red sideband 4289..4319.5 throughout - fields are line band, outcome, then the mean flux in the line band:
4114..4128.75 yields -2.8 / 17.9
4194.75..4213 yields -3.2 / 16.7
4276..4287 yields -2.1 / 15.9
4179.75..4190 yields -1.2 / 16.1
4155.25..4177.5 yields -3.9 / 17.1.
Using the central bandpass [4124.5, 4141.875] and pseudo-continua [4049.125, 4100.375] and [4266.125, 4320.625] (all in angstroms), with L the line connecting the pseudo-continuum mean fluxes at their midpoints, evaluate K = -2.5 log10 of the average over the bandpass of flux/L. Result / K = -0.10 mag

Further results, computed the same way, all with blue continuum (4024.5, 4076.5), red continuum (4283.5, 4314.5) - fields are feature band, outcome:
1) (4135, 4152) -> -0.20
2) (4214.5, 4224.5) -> -0.23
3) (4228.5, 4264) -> -0.19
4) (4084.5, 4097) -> -0.23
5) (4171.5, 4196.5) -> -0.17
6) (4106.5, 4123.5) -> -0.19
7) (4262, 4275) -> -0.16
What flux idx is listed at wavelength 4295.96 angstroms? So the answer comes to 14.02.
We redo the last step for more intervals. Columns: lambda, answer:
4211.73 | 18.19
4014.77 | 16.35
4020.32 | 16.97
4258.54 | 16.25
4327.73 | 16.37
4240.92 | 15.76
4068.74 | 16.19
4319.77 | 18.58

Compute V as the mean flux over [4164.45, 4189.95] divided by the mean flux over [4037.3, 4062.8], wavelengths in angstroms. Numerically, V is 1.06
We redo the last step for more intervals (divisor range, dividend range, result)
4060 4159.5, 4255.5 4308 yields 0.85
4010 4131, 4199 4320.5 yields 0.92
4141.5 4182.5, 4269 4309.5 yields 0.79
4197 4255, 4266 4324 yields 0.89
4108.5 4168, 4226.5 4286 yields 0.89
